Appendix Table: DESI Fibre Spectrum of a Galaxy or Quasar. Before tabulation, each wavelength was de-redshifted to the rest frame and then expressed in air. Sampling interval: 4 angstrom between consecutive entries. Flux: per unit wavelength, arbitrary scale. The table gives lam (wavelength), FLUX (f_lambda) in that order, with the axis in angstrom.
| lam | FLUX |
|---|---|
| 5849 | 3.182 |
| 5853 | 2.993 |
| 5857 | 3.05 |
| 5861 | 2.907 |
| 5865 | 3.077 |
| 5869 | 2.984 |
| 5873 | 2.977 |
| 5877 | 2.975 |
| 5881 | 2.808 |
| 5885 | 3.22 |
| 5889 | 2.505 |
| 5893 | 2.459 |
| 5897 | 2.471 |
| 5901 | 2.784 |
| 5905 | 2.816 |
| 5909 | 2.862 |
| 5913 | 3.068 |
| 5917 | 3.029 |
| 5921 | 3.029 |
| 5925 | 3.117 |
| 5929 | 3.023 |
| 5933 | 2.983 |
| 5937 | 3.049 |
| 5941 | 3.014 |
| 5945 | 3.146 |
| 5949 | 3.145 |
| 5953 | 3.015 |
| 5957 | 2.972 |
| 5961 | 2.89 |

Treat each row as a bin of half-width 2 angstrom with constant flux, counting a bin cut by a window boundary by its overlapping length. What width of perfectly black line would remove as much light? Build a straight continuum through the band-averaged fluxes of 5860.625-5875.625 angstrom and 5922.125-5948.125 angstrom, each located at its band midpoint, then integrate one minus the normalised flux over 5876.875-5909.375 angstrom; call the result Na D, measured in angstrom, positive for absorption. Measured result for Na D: 2.9 angstrom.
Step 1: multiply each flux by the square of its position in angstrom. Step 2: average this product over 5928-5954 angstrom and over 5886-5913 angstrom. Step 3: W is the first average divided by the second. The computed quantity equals 1.15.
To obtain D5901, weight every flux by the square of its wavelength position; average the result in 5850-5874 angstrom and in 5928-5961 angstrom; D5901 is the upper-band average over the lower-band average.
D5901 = 1.04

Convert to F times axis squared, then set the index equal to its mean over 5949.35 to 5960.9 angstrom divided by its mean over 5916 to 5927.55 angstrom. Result 0.99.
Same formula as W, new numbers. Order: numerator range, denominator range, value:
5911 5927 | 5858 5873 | 1.04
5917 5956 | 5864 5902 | 1.10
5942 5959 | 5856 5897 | 1.09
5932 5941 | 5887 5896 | 1.24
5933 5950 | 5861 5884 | 1.06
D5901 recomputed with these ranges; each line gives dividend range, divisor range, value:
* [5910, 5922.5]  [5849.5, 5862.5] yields 1.03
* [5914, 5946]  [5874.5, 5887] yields 1.03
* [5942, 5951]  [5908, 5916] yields 1.06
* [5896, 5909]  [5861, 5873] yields 0.92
